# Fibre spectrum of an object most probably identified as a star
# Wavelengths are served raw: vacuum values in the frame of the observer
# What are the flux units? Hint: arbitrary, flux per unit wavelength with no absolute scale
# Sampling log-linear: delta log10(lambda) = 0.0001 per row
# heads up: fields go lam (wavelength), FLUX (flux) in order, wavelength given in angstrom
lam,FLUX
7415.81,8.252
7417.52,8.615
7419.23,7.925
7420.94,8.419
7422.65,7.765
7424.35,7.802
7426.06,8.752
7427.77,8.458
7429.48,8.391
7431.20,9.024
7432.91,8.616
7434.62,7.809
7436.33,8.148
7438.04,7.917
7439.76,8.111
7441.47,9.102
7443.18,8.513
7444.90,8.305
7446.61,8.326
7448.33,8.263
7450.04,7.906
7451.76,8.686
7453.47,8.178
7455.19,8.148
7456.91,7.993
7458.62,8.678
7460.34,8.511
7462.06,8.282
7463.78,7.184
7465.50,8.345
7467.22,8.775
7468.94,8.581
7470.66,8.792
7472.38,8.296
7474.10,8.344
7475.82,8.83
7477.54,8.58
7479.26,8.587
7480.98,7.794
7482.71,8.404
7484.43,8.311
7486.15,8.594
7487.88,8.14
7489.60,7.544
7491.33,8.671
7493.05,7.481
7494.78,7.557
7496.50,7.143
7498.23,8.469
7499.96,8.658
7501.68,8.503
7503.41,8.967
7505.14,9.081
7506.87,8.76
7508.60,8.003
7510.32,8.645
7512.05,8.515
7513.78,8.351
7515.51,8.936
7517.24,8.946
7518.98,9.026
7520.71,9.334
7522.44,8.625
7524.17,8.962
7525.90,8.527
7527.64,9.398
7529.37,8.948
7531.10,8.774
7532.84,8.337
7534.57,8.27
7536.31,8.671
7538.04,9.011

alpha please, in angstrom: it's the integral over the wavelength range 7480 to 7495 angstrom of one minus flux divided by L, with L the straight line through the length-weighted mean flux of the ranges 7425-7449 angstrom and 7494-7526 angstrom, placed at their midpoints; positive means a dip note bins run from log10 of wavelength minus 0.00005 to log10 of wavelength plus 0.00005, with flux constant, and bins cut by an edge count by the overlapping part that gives 0.8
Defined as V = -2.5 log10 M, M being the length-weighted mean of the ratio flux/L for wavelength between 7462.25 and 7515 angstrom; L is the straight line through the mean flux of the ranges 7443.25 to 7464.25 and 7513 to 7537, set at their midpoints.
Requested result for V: 0.02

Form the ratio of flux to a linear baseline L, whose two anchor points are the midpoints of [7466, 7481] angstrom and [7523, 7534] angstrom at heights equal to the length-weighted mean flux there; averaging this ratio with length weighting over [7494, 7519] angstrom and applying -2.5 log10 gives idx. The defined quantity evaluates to 0.03 mag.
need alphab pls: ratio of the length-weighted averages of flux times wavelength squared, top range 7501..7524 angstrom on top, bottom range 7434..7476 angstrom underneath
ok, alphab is 1.07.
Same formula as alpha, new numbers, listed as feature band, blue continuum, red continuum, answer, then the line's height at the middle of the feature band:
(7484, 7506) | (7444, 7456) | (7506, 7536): 0.8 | 8.55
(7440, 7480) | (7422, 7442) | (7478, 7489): -0.4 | 8.31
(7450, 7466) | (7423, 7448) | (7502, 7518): 0.5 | 8.46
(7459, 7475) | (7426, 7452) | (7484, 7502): -0.3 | 8.22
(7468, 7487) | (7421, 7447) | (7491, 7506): -0.4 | 8.29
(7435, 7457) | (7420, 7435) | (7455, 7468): 0.0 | 8.29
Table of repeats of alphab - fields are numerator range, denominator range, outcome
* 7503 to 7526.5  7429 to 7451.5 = 1.07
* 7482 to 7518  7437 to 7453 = 1.02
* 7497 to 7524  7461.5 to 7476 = 1.05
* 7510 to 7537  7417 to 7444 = 1.08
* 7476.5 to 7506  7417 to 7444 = 1.01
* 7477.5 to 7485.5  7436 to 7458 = 1.01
